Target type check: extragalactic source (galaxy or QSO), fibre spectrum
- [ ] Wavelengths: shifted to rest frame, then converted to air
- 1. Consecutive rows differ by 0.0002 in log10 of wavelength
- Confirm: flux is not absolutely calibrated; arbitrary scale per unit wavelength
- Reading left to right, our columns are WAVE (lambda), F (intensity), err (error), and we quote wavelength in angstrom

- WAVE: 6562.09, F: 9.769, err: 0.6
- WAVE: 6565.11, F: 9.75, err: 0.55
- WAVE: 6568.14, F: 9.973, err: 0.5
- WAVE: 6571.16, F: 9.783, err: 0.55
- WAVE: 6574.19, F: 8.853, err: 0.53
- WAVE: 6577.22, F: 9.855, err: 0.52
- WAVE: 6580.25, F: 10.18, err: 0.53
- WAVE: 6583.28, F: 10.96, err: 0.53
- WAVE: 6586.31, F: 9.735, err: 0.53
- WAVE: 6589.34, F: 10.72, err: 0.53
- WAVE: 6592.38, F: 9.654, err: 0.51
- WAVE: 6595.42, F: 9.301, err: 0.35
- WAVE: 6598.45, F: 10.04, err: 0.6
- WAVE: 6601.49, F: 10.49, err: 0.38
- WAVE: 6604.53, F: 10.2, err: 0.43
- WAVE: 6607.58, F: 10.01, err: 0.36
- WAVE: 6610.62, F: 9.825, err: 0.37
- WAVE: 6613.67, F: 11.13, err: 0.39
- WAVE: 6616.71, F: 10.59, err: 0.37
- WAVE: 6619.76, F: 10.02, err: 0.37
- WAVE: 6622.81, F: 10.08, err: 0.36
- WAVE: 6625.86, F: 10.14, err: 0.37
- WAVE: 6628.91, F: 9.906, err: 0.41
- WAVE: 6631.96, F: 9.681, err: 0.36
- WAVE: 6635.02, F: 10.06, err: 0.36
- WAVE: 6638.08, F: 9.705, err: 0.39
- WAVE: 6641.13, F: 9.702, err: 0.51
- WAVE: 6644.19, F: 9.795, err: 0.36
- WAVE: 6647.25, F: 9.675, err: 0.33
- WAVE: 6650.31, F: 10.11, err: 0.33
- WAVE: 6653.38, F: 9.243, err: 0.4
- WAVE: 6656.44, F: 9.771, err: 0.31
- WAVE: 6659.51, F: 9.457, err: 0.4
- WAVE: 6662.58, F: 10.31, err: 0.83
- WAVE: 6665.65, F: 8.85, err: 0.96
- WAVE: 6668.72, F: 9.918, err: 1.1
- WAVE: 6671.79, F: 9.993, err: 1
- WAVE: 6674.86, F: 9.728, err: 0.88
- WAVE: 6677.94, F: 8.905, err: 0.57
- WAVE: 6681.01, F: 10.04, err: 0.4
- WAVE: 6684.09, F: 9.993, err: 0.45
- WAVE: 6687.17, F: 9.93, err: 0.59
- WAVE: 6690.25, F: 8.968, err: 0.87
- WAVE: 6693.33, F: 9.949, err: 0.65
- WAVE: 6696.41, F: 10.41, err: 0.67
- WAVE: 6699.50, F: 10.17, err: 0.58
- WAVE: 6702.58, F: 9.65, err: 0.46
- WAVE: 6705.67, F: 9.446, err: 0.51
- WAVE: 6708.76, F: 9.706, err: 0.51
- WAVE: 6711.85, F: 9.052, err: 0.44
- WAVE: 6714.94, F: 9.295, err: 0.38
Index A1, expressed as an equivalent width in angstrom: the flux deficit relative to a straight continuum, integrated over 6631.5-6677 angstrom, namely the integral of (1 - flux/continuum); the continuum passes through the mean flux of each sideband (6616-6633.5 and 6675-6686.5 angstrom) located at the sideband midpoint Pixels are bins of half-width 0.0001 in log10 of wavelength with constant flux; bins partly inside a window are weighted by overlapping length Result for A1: 0.6 angstrom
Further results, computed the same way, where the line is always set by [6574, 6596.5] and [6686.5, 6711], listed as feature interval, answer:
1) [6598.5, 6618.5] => -0.8 angstrom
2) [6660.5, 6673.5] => 0.1 angstrom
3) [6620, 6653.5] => 0.1 angstrom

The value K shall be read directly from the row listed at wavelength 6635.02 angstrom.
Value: 10.06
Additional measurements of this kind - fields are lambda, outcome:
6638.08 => 9.705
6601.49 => 10.49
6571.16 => 9.783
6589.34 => 10.72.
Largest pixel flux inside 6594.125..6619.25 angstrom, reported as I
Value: 11.13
